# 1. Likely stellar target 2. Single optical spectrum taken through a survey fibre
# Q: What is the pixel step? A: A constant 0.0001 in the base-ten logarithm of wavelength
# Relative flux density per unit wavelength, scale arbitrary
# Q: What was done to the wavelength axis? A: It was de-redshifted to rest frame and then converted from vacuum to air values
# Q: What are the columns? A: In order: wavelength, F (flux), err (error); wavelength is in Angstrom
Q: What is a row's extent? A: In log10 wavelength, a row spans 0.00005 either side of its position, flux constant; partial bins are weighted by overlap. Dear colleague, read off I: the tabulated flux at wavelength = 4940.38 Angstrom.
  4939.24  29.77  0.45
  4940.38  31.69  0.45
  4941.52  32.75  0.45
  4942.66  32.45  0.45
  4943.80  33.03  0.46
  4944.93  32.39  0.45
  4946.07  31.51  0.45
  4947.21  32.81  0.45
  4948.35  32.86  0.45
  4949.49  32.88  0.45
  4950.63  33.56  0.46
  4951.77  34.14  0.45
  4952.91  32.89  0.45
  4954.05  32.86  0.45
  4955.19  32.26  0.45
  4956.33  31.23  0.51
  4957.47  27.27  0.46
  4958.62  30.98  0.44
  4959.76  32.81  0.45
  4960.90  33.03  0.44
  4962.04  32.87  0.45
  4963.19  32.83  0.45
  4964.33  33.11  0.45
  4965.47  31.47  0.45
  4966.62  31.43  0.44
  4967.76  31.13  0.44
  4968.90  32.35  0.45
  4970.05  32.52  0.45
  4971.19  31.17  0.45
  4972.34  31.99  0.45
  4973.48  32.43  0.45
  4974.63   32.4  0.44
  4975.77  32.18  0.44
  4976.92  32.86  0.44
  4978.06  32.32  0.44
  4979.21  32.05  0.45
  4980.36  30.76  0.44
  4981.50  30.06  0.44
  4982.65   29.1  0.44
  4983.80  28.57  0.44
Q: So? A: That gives 31.69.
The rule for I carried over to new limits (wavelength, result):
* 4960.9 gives 33.03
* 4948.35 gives 32.86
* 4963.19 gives 32.83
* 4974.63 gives 32.4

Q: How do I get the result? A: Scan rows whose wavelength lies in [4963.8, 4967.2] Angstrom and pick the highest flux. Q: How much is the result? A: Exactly 33.11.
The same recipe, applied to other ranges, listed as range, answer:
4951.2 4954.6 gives 34.14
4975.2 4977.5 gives 32.86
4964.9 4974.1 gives 32.52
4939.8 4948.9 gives 33.03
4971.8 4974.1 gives 32.43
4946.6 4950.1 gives 32.88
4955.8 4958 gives 31.23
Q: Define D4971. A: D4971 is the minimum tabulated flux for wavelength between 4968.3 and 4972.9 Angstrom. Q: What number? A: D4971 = 31.17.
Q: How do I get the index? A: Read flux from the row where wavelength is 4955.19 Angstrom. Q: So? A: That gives 32.26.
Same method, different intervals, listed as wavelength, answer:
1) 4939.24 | 29.77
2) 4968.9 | 32.35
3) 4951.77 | 34.14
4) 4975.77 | 32.18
